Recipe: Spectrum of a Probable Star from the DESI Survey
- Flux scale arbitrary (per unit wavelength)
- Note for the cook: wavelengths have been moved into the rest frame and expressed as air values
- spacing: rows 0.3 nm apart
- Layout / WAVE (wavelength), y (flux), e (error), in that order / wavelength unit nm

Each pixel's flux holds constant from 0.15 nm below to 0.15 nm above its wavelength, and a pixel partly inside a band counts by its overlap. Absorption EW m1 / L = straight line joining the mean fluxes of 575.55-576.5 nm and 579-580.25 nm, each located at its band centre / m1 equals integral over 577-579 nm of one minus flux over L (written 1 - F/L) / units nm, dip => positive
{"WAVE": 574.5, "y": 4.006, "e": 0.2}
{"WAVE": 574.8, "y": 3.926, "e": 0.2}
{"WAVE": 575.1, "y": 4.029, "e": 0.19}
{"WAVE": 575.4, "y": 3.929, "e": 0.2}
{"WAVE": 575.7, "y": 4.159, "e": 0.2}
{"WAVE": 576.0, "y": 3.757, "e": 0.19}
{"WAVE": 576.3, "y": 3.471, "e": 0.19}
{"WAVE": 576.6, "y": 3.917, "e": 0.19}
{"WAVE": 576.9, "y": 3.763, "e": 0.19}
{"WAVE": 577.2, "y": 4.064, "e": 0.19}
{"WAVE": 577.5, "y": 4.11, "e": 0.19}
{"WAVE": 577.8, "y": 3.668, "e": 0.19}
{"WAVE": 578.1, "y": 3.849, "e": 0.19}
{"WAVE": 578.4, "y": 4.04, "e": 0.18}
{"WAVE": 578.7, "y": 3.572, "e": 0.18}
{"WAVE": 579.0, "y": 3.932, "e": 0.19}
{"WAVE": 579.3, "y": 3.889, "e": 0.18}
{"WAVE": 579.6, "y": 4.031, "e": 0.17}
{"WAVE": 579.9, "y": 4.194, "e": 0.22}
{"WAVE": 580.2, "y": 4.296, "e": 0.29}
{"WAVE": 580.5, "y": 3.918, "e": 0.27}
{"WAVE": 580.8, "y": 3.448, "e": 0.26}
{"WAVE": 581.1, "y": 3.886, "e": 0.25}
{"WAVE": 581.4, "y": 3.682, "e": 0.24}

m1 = 0.03 nm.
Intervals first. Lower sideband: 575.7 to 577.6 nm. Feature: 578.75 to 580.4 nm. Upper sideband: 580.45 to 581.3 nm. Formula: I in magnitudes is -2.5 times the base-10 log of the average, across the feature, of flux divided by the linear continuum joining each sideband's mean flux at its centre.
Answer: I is -0.074 mag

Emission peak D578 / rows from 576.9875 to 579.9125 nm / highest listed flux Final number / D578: 4.194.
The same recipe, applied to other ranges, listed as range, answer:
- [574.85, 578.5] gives 4.159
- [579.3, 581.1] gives 4.296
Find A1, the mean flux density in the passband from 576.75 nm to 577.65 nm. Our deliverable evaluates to 3.98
